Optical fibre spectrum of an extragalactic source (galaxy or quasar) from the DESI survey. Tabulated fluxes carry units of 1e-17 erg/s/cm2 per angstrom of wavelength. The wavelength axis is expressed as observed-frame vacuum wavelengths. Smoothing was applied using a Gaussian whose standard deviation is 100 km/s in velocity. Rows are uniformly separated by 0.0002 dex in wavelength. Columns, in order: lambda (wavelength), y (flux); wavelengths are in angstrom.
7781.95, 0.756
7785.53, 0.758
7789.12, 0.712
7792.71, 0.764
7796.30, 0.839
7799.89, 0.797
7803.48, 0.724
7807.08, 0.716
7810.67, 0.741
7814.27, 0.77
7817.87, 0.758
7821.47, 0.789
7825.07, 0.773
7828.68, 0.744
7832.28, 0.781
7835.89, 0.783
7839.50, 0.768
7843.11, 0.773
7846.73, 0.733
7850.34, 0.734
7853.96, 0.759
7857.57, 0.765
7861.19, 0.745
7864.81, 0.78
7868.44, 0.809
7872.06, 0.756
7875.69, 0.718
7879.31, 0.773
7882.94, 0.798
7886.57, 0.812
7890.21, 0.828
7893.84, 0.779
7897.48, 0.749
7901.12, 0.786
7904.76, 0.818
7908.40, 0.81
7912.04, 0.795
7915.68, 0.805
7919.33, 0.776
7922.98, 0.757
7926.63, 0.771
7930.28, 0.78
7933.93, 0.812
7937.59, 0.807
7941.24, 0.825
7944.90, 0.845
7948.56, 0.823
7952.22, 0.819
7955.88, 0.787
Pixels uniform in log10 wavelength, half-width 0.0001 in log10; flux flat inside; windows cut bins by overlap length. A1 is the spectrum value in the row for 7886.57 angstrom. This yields 0.812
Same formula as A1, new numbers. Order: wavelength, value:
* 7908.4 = 0.81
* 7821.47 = 0.789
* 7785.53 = 0.758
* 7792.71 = 0.764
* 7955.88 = 0.787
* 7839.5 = 0.768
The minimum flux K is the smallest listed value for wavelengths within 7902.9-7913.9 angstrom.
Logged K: 0.795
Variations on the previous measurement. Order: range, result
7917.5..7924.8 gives 0.757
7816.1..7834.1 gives 0.744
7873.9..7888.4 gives 0.718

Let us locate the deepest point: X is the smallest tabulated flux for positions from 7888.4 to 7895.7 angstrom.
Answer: 0.779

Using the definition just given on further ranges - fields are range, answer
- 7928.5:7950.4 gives 0.78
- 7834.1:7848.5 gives 0.733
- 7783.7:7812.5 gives 0.712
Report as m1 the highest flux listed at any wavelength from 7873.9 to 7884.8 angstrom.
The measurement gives 0.798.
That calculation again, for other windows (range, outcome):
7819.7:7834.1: 0.789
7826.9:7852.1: 0.783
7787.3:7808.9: 0.839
